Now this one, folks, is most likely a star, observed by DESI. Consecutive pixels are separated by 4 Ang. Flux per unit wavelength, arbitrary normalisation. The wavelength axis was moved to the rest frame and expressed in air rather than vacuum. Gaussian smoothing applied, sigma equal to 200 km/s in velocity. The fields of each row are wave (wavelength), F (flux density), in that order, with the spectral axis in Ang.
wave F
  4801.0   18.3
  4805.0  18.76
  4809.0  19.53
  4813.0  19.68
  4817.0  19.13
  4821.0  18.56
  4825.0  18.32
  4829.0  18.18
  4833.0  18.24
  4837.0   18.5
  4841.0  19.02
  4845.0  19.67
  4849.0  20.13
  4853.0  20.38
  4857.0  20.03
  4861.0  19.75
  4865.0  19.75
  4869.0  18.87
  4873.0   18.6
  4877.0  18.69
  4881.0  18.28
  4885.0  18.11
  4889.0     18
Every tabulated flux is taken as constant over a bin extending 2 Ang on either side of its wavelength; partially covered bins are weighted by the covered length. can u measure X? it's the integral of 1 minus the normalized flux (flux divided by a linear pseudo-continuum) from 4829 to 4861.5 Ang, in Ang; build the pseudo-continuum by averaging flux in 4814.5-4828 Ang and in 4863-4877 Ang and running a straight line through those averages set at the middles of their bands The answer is -0.9 Ang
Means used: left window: 18.7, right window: 19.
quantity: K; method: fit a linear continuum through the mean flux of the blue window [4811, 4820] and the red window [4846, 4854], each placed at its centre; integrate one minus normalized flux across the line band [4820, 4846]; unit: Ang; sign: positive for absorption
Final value 1.5 Ang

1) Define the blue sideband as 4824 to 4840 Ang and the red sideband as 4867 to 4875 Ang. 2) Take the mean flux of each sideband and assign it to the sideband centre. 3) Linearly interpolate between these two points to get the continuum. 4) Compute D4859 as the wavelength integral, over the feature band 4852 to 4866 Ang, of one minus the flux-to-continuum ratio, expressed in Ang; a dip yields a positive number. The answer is -1.01 Ang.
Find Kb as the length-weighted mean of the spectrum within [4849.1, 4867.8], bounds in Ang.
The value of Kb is 19.9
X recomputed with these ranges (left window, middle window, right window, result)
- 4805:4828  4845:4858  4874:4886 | -1.0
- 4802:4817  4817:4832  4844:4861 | 0.8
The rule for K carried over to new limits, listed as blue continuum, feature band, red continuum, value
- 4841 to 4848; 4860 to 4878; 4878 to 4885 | -0.4 Ang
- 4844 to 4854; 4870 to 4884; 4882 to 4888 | 0.0 Ang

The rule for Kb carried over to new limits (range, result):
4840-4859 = 19.9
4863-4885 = 18.8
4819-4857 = 19.1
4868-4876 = 18.7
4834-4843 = 18.7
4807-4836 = 18.8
